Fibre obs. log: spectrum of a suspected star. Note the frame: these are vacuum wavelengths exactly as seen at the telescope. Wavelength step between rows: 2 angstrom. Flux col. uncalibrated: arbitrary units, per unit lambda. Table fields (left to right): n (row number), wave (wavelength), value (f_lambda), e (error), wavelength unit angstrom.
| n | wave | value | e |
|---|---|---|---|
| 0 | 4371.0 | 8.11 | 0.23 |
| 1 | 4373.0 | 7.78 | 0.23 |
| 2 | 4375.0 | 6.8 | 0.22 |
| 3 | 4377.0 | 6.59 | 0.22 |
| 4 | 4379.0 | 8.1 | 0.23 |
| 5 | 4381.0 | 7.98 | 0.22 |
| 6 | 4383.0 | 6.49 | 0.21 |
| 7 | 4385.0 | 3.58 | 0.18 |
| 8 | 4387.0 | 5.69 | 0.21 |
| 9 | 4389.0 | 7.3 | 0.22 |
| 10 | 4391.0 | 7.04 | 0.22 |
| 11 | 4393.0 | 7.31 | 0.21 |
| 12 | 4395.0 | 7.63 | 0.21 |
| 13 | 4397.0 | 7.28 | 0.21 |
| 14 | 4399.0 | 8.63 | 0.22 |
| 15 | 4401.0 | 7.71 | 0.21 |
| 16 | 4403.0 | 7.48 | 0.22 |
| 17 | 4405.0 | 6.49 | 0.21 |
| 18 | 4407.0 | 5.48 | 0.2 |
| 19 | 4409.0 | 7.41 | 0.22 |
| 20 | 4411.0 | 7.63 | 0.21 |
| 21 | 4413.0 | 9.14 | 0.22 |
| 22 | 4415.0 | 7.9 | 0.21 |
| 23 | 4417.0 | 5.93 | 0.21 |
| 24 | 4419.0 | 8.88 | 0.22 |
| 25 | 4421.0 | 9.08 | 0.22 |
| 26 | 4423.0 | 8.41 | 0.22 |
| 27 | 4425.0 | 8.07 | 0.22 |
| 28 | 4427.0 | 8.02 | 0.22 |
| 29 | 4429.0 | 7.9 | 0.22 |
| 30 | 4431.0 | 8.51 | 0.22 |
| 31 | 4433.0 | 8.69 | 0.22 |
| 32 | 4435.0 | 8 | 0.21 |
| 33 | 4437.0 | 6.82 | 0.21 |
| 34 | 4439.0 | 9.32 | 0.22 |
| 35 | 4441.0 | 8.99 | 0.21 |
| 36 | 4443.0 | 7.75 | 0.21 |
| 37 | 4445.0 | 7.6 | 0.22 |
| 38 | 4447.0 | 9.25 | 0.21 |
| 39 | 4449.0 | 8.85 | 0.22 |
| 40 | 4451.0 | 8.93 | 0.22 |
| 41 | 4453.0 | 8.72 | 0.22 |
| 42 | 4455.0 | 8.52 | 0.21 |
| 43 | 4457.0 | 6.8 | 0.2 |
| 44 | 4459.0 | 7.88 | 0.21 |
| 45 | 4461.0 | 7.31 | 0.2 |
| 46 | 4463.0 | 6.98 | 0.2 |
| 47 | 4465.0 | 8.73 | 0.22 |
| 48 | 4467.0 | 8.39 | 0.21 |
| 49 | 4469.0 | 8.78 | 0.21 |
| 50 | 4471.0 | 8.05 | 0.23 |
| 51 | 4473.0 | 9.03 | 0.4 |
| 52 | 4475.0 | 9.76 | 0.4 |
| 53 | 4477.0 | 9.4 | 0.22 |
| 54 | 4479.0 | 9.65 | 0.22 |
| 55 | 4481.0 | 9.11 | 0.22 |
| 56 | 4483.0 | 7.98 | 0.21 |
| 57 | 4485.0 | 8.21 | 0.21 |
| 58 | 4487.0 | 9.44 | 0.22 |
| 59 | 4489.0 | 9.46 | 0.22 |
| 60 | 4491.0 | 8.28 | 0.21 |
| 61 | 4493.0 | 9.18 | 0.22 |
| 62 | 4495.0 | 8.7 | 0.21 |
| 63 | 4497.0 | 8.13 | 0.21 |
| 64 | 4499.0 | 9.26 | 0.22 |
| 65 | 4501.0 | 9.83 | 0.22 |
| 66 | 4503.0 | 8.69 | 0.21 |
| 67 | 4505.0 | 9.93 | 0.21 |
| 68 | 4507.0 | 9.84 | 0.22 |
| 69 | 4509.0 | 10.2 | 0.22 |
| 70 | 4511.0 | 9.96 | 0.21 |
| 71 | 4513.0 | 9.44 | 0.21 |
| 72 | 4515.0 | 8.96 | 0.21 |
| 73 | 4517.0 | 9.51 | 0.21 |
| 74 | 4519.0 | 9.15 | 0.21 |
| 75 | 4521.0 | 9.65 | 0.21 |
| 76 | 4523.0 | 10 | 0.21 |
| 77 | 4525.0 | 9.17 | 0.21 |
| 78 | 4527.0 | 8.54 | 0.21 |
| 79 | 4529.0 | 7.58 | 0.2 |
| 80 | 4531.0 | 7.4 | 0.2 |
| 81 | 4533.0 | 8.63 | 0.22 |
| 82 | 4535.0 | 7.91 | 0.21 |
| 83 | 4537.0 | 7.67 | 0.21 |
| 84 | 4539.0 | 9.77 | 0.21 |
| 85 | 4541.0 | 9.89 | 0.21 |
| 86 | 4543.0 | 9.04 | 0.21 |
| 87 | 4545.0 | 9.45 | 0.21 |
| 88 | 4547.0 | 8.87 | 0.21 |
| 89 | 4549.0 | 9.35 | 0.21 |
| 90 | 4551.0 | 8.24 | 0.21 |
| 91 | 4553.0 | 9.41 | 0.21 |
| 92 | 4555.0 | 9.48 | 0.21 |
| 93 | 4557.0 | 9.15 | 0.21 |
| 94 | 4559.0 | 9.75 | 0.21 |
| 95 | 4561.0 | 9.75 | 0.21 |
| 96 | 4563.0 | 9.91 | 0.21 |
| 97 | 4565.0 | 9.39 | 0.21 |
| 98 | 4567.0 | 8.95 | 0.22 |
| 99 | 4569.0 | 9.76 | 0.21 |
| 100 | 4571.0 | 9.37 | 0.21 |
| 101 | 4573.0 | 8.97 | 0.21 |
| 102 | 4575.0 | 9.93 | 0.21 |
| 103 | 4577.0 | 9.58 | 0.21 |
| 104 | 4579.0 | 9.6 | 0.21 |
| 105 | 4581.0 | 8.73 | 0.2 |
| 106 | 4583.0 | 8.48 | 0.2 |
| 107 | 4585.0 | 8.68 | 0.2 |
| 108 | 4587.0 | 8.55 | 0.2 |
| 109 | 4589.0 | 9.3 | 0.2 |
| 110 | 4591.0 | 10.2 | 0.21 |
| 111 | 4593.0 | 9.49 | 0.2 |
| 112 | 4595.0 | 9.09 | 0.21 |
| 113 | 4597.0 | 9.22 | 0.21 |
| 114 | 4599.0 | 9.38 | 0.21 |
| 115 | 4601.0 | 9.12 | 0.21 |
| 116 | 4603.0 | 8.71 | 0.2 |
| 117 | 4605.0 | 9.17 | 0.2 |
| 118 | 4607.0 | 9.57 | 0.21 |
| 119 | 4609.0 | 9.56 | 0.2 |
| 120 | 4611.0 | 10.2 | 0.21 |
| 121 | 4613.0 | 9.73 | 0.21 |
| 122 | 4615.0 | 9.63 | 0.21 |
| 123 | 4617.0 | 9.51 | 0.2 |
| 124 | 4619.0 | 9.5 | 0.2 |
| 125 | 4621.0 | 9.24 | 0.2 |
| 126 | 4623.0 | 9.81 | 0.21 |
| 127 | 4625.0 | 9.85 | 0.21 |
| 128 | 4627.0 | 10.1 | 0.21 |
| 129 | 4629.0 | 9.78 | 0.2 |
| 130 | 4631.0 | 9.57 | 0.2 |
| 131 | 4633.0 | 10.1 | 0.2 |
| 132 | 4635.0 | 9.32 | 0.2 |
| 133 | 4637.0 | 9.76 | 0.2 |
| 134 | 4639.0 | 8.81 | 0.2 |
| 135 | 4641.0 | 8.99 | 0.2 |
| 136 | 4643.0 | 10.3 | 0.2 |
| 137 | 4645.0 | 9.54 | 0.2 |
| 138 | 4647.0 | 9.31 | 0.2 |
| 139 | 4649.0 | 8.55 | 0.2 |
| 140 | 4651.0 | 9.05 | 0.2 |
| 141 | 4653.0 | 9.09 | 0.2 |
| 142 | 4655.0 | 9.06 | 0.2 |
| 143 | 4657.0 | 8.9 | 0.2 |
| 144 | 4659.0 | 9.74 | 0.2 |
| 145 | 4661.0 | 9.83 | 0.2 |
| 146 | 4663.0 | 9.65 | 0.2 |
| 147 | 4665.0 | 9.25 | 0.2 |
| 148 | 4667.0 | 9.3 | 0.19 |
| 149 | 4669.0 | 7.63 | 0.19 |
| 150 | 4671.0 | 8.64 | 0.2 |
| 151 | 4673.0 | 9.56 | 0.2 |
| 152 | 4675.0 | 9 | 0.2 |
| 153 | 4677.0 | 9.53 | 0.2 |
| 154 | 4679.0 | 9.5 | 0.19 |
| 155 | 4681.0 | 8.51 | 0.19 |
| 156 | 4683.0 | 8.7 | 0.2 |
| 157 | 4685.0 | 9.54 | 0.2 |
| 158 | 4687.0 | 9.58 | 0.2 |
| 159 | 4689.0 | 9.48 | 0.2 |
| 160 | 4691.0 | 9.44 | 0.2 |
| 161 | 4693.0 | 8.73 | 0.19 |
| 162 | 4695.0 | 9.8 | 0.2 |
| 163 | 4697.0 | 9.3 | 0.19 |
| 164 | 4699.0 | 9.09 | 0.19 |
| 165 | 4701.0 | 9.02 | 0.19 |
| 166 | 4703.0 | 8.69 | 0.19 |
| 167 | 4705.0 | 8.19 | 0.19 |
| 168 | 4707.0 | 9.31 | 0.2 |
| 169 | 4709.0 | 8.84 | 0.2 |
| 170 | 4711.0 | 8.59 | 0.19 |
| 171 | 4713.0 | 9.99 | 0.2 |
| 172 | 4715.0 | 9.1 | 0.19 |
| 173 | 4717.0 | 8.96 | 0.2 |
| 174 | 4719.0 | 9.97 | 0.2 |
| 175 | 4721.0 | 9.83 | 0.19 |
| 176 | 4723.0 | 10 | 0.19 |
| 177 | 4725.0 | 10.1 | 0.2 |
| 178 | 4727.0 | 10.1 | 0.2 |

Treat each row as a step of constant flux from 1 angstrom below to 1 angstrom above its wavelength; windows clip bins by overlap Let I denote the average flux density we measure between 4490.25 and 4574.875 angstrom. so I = 9.16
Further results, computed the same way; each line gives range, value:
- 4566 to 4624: 9.35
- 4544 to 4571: 9.34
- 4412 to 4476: 8.28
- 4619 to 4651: 9.52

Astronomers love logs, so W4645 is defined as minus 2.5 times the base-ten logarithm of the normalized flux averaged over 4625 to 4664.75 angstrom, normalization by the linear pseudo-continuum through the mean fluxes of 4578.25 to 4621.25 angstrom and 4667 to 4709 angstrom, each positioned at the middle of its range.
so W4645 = -0.03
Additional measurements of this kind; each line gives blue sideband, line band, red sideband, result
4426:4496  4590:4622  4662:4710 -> -0.07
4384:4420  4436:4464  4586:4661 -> -0.07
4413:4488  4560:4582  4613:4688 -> -0.06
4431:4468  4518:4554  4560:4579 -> 0.03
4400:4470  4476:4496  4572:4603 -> -0.07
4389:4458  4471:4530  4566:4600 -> -0.07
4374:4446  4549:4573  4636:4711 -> -0.11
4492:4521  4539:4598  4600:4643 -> 0.02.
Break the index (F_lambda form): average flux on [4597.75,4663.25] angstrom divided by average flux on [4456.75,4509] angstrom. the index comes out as 1.08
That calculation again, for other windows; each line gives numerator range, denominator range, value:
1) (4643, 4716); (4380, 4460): 1.18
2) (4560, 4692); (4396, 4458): 1.17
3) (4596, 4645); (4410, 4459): 1.16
